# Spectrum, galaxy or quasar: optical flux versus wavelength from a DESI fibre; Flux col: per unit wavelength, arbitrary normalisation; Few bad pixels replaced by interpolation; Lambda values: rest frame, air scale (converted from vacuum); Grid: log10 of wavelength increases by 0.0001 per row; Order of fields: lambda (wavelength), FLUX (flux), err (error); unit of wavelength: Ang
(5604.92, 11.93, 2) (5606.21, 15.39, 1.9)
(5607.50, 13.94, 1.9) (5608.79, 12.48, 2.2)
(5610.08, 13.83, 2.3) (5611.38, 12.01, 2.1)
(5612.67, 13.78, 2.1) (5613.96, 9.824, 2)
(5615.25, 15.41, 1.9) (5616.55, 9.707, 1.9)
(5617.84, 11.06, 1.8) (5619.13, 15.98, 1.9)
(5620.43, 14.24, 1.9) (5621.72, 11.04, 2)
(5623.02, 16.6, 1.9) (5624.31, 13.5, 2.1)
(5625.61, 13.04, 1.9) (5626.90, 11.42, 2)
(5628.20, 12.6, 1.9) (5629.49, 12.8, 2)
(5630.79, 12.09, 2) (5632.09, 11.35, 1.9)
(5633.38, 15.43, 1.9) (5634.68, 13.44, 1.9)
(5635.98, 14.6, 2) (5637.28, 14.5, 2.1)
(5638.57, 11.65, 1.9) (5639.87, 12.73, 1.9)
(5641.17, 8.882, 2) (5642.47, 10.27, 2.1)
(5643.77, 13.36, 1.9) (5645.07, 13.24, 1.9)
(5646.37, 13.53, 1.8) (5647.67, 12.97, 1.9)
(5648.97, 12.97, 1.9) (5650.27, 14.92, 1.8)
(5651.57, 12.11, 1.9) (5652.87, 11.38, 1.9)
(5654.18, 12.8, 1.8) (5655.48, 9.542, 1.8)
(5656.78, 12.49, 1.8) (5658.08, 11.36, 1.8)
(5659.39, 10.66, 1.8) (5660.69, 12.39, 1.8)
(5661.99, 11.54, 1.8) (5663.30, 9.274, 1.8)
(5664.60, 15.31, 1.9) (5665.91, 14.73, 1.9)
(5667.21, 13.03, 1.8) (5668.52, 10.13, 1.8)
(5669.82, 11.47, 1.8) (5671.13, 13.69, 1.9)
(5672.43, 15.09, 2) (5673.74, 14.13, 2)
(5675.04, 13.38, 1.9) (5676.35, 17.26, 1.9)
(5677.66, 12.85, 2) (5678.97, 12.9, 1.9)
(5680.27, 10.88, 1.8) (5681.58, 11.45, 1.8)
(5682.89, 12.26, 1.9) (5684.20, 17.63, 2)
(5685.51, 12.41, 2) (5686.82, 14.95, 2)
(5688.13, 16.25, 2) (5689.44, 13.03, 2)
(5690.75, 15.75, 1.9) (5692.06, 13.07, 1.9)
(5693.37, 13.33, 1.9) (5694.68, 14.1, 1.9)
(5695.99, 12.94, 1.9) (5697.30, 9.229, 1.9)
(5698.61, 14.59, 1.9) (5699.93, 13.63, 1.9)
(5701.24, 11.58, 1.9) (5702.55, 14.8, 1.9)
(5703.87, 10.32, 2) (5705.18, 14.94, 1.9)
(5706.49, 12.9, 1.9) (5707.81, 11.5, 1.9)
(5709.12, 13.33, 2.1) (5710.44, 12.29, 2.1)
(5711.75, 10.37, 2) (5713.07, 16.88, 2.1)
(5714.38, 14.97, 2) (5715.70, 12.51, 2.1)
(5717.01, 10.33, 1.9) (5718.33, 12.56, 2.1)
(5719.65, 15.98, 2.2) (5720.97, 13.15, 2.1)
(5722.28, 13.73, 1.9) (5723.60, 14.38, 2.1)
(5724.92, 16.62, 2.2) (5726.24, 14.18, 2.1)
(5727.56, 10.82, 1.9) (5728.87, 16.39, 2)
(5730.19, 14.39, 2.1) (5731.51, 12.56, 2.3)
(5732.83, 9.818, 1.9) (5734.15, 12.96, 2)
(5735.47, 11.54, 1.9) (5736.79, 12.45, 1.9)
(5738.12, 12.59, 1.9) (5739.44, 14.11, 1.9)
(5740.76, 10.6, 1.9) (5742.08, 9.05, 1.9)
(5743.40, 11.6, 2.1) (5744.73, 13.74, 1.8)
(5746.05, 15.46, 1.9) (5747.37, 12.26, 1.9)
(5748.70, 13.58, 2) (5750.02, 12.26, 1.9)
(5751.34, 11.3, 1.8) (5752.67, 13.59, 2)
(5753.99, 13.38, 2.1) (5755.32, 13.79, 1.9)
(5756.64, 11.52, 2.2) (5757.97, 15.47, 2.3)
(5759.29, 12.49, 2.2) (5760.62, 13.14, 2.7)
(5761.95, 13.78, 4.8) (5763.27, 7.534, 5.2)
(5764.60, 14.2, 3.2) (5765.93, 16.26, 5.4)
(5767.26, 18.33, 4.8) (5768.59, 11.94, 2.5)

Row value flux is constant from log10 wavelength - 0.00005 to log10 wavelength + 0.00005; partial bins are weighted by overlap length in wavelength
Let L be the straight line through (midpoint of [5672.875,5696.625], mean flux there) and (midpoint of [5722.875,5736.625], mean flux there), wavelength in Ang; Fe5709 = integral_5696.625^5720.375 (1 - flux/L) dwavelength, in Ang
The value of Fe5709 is 1.1 Ang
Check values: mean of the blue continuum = 13.8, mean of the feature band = 12.9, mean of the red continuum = 13.3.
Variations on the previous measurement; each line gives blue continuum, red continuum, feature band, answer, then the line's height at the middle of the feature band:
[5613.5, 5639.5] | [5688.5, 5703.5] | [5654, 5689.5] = 0.62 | 13.2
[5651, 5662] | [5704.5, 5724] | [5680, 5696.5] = -1.63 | 12.5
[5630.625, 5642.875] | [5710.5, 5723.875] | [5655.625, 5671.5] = 0.96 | 12.8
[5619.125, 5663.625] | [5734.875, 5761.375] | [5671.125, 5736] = -3.95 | 12.6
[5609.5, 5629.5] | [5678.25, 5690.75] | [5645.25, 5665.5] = 1.59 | 13.3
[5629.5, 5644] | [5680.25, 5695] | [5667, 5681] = 0.37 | 13.5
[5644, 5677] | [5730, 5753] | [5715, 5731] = -1.64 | 12.5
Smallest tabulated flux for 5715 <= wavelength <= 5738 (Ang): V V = 9.818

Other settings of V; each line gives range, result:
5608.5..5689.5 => 8.882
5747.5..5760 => 11.3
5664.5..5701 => 9.229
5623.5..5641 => 11.35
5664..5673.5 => 10.13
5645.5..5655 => 11.38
